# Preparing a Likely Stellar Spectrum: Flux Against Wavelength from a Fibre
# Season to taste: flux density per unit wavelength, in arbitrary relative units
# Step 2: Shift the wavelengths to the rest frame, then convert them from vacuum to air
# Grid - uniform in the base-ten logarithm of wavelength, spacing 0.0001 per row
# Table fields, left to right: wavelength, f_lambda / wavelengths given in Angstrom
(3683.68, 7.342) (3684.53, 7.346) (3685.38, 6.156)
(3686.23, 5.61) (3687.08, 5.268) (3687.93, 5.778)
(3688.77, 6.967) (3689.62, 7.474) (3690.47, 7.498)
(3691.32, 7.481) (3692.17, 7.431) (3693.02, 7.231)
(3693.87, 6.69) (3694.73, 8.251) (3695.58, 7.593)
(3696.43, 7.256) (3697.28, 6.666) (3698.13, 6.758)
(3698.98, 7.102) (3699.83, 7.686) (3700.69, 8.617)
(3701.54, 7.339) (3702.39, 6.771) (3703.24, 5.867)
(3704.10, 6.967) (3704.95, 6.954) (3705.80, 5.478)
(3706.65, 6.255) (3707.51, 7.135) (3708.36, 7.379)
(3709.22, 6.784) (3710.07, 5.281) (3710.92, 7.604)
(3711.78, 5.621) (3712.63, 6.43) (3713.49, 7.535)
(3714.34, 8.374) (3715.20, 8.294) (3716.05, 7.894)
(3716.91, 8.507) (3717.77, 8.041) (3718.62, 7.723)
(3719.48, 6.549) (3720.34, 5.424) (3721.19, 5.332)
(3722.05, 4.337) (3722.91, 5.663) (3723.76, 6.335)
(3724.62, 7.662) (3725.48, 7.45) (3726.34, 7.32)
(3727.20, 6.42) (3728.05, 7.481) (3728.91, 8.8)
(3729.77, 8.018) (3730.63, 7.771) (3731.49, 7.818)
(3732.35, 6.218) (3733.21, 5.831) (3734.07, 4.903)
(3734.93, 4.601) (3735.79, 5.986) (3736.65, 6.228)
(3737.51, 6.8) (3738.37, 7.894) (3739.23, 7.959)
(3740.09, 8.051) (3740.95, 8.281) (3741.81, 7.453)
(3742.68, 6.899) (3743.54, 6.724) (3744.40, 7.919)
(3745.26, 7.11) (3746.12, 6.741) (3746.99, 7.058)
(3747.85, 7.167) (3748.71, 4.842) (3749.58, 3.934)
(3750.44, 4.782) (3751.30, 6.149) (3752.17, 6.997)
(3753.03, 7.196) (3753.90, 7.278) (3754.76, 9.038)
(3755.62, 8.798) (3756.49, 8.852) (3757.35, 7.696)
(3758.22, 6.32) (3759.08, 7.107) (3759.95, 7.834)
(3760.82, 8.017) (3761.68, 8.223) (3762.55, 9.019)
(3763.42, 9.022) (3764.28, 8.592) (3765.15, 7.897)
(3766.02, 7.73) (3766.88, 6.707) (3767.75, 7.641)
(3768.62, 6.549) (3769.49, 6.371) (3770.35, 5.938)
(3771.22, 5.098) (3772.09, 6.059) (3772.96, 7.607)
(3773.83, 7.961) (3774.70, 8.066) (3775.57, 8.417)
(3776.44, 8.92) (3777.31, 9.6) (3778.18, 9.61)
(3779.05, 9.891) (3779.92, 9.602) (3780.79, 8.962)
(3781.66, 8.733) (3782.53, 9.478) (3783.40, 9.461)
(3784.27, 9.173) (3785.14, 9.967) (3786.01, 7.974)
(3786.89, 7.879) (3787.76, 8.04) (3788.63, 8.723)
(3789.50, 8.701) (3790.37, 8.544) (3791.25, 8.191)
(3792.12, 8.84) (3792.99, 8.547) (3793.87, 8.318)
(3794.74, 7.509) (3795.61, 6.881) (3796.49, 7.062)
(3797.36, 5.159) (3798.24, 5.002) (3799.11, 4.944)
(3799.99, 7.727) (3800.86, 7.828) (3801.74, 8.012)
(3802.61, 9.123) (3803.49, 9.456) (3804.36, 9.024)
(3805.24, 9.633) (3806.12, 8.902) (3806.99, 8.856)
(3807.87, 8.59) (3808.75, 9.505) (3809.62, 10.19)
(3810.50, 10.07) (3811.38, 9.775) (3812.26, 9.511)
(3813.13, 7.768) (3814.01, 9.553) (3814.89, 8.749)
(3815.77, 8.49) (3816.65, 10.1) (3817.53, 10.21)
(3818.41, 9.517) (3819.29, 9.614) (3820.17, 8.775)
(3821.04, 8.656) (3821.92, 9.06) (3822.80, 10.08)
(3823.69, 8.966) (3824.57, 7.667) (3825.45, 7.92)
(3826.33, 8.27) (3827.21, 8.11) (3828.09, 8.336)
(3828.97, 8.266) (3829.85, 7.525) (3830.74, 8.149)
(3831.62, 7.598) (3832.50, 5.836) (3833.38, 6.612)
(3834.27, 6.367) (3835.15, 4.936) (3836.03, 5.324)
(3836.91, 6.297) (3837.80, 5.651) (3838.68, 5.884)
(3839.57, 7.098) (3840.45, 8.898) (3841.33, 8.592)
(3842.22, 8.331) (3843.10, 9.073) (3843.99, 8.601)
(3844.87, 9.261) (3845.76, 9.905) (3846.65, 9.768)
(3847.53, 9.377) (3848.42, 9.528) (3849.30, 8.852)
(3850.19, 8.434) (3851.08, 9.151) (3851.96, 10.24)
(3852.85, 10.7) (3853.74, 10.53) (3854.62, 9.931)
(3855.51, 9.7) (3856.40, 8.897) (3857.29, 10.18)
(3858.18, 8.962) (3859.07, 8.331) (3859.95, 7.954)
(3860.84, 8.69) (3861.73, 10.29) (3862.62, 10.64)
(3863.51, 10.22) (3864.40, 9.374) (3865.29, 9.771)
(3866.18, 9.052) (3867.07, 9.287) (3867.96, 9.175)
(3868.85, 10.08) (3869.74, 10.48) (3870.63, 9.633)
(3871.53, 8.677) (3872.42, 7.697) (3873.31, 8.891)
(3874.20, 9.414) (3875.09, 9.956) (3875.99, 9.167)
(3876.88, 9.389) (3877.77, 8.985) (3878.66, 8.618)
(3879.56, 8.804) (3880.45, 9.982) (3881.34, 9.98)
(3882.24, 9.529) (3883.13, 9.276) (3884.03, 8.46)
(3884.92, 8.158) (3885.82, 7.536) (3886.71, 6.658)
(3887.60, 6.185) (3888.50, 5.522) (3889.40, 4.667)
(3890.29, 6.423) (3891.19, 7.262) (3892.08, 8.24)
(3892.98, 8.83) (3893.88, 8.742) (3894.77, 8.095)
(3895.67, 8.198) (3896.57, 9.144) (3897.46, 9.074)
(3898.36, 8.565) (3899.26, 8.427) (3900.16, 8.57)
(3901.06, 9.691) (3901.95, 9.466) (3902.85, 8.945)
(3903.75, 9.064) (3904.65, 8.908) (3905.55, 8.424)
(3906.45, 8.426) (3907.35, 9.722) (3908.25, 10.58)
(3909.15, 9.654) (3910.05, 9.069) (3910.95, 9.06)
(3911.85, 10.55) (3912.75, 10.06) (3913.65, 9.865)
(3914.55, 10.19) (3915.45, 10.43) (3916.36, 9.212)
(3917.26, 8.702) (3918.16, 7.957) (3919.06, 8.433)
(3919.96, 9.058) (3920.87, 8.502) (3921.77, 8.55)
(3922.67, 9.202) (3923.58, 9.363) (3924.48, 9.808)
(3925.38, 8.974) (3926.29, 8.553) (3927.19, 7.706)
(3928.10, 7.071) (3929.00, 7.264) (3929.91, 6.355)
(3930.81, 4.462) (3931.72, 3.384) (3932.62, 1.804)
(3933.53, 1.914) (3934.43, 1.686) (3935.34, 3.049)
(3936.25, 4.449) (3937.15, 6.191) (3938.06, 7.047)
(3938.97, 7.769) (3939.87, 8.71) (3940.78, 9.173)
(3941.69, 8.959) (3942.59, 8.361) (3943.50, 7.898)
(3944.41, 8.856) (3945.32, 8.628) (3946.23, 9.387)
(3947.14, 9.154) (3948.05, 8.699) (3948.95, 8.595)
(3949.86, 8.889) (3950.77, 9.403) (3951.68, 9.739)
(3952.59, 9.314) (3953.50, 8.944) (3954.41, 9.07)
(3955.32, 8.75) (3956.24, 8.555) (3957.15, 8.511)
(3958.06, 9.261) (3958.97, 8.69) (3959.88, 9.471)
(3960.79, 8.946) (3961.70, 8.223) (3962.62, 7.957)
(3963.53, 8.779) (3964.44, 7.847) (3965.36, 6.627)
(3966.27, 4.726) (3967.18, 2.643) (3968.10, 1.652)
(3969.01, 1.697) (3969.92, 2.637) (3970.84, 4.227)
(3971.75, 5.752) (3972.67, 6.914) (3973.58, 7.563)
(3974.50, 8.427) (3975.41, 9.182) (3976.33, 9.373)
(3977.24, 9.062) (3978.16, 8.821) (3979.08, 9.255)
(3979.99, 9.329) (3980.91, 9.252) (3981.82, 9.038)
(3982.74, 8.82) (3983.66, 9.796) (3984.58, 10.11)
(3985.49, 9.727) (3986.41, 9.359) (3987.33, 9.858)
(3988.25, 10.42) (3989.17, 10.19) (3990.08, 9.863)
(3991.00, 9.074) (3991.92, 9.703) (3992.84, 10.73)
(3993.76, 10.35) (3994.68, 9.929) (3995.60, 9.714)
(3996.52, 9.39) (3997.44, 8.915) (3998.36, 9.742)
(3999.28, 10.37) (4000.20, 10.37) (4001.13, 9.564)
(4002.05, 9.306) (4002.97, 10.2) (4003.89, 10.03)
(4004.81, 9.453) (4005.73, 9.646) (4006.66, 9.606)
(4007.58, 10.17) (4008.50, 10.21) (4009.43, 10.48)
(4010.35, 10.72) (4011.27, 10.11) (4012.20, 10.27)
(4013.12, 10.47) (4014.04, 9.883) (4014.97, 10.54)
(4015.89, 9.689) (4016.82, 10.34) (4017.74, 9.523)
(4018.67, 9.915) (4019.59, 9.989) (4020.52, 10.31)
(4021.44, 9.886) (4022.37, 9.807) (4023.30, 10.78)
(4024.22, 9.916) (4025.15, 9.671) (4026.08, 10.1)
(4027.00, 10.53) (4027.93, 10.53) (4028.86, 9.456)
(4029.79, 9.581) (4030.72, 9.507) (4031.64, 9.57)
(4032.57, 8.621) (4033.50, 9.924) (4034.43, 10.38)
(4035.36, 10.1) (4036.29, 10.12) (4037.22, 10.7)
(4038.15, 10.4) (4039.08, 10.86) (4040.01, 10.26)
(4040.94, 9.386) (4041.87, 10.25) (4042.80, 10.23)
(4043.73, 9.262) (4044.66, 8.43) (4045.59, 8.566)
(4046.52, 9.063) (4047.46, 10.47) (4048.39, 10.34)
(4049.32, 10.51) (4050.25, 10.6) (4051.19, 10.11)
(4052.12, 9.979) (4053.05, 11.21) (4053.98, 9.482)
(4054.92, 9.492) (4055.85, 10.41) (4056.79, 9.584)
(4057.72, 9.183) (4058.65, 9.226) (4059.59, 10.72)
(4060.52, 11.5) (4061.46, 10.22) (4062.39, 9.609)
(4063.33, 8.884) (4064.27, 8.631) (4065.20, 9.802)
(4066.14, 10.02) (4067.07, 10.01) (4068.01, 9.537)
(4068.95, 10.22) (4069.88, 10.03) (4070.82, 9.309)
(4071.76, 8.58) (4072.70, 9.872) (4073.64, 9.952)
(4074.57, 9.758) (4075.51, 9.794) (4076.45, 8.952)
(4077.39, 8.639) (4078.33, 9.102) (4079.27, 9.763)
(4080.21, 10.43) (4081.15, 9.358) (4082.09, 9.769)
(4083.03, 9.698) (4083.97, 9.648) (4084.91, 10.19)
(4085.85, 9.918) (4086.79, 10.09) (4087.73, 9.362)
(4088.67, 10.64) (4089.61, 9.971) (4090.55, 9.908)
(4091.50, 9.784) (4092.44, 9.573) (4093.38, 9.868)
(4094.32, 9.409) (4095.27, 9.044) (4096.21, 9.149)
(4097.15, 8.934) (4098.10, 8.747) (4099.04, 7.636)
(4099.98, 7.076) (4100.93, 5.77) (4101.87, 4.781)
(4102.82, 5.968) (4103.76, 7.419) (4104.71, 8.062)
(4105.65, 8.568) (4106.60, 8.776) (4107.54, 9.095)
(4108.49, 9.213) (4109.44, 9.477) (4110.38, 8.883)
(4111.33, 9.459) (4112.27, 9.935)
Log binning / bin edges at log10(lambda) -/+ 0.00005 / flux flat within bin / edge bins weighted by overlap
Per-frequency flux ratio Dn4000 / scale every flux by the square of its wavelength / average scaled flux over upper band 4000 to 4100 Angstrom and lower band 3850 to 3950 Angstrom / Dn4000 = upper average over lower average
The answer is 1.25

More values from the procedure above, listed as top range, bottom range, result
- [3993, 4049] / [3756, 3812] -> 1.37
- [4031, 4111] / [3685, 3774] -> 1.61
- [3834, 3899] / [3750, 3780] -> 1.18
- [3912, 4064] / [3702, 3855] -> 1.27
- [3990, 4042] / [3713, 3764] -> 1.62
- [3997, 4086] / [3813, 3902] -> 1.26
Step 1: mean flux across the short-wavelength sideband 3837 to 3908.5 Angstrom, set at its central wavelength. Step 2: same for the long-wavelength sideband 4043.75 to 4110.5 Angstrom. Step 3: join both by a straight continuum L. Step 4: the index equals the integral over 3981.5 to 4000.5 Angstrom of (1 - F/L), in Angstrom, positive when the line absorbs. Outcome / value -1.37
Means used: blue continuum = 8.82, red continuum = 9.35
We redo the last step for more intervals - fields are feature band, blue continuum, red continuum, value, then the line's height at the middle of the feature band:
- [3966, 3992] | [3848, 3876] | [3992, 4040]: 5.45 Angstrom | 9.87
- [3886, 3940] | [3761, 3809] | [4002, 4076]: 7.18 Angstrom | 9.03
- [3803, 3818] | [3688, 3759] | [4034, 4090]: -3.10 Angstrom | 7.72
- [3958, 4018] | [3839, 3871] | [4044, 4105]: 3.53 Angstrom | 9.37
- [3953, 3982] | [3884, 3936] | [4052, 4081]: 3.76 Angstrom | 8.58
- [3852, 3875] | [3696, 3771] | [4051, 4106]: -4.61 Angstrom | 7.9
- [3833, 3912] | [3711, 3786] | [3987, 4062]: -1.33 Angstrom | 8.56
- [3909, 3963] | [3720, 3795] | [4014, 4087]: 5.14 Angstrom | 8.94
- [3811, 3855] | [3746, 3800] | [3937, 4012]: -2.70 Angstrom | 7.98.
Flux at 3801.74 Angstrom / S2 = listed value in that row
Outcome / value 8.012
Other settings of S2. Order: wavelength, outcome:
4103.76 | 7.419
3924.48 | 9.808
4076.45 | 8.952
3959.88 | 9.471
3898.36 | 8.565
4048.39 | 10.34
